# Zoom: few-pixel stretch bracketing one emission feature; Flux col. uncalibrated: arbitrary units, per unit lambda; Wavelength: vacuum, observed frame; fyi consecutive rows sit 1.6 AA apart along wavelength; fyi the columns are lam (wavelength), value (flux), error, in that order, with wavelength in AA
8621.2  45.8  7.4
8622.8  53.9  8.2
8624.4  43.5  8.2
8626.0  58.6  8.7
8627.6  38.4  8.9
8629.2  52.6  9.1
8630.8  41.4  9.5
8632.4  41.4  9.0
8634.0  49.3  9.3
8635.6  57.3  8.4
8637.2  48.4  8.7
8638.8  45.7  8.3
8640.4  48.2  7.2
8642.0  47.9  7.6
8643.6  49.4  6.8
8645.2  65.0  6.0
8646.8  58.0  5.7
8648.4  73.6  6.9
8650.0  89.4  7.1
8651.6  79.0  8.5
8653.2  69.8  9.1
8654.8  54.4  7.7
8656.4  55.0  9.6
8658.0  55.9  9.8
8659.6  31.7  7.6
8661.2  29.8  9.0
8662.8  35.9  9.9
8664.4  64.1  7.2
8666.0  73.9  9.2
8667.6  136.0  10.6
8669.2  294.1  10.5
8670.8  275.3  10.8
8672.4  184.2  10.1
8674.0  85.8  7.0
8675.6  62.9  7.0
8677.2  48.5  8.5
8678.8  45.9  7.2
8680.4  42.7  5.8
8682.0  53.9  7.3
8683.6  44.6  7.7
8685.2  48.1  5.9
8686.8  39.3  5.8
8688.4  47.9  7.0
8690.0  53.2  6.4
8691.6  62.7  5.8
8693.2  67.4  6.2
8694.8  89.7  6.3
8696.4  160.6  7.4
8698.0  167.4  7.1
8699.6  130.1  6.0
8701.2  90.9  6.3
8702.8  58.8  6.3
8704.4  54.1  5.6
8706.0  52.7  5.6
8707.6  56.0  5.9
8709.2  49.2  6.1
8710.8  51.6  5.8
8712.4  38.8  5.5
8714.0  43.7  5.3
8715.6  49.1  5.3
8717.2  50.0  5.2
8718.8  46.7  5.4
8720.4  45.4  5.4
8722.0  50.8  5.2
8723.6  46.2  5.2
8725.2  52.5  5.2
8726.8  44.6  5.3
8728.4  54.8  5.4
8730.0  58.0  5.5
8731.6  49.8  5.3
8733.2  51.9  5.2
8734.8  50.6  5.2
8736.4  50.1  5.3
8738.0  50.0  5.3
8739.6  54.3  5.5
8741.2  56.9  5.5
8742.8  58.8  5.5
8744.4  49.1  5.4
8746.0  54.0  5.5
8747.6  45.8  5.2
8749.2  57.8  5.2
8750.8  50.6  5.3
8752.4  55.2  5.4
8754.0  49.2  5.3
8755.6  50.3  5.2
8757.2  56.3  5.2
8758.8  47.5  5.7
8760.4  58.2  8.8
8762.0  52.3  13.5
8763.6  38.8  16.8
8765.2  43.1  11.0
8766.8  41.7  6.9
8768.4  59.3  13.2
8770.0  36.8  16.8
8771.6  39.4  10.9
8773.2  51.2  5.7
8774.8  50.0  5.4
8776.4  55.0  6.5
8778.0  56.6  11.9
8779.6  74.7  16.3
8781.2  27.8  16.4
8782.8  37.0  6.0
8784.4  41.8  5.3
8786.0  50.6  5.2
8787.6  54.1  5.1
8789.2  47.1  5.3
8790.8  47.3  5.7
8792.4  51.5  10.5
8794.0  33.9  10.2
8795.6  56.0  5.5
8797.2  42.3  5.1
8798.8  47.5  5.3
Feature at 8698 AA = [N II]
